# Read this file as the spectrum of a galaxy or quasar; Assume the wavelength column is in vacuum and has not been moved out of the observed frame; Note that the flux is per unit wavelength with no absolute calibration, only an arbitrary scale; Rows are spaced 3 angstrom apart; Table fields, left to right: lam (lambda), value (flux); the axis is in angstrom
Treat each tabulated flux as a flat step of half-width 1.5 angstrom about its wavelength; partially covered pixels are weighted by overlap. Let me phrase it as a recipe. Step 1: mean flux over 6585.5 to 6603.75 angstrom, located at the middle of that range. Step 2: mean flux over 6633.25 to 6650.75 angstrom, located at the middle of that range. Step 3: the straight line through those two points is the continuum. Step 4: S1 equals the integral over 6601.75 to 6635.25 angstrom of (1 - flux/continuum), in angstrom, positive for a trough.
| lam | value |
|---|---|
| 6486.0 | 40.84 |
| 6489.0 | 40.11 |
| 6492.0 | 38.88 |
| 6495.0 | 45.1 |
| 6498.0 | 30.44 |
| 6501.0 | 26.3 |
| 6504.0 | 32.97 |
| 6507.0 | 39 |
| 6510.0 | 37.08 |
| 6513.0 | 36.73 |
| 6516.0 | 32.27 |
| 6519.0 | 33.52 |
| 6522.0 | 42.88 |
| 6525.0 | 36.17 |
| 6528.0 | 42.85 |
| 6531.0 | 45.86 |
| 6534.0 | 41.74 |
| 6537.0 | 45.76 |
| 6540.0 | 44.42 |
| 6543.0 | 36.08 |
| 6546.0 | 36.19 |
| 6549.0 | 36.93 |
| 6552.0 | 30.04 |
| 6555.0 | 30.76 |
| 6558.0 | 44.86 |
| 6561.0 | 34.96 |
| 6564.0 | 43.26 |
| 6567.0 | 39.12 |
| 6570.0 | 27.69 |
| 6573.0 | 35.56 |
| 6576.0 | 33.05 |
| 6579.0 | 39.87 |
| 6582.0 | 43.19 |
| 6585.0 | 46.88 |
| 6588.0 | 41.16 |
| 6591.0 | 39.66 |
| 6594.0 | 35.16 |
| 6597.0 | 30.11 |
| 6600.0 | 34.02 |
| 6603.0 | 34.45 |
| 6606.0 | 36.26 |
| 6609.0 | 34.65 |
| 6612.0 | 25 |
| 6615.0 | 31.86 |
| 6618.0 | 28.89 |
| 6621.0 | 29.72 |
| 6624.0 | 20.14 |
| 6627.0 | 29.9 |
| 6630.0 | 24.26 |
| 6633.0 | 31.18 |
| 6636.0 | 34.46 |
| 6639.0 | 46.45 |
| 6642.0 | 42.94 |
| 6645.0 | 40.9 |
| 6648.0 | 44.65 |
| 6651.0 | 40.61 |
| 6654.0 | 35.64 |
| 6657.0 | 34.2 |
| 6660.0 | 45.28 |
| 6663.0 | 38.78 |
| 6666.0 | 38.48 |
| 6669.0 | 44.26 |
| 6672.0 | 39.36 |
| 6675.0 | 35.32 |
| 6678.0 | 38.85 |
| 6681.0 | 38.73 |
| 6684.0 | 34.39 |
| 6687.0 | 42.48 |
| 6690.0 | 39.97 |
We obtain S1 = 7.72 angstrom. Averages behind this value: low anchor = 36.4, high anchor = 41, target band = 29.7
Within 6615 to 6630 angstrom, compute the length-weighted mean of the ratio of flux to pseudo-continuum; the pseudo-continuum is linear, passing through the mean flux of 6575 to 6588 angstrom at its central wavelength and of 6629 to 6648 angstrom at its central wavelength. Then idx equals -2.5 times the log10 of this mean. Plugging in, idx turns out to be 0.375 mag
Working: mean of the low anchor 41.1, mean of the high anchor 37.7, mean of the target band 27.3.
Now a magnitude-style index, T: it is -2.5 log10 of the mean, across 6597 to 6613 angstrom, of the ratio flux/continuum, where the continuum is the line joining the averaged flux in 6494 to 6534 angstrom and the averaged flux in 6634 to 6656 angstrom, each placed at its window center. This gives 0.197 mag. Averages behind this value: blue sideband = 37.1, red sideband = 40.4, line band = 32.9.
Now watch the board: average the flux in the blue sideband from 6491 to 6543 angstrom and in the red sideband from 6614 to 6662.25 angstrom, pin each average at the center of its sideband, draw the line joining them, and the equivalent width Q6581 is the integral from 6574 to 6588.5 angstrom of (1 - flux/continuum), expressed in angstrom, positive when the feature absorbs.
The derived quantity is -1.59 angstrom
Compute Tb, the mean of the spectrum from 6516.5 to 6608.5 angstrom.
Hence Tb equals 38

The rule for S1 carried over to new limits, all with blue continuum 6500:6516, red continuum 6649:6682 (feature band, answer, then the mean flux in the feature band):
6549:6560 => 0.1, 35.4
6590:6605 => 1.0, 34.6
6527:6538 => -2.8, 44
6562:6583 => -0.5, 37.2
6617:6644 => 4.2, 32.2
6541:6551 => -0.3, 36.5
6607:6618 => 2.1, 30.5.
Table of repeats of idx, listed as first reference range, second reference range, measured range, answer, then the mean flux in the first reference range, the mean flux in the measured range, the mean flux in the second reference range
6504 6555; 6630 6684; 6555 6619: 0.07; 38.2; 36.1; 38.9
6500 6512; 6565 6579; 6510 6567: -0.12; 34.3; 38.6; 34.8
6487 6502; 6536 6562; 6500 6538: -0.02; 36.7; 38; 37.7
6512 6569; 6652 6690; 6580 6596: -0.06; 38.6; 40.8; 38.9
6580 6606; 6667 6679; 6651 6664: 0.01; 38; 38.7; 39.4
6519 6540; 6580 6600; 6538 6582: 0.10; 42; 37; 39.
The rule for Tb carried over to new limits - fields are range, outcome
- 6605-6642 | 31.5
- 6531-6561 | 38.7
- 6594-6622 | 31.9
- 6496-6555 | 37.1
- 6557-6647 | 35.3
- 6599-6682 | 35.7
